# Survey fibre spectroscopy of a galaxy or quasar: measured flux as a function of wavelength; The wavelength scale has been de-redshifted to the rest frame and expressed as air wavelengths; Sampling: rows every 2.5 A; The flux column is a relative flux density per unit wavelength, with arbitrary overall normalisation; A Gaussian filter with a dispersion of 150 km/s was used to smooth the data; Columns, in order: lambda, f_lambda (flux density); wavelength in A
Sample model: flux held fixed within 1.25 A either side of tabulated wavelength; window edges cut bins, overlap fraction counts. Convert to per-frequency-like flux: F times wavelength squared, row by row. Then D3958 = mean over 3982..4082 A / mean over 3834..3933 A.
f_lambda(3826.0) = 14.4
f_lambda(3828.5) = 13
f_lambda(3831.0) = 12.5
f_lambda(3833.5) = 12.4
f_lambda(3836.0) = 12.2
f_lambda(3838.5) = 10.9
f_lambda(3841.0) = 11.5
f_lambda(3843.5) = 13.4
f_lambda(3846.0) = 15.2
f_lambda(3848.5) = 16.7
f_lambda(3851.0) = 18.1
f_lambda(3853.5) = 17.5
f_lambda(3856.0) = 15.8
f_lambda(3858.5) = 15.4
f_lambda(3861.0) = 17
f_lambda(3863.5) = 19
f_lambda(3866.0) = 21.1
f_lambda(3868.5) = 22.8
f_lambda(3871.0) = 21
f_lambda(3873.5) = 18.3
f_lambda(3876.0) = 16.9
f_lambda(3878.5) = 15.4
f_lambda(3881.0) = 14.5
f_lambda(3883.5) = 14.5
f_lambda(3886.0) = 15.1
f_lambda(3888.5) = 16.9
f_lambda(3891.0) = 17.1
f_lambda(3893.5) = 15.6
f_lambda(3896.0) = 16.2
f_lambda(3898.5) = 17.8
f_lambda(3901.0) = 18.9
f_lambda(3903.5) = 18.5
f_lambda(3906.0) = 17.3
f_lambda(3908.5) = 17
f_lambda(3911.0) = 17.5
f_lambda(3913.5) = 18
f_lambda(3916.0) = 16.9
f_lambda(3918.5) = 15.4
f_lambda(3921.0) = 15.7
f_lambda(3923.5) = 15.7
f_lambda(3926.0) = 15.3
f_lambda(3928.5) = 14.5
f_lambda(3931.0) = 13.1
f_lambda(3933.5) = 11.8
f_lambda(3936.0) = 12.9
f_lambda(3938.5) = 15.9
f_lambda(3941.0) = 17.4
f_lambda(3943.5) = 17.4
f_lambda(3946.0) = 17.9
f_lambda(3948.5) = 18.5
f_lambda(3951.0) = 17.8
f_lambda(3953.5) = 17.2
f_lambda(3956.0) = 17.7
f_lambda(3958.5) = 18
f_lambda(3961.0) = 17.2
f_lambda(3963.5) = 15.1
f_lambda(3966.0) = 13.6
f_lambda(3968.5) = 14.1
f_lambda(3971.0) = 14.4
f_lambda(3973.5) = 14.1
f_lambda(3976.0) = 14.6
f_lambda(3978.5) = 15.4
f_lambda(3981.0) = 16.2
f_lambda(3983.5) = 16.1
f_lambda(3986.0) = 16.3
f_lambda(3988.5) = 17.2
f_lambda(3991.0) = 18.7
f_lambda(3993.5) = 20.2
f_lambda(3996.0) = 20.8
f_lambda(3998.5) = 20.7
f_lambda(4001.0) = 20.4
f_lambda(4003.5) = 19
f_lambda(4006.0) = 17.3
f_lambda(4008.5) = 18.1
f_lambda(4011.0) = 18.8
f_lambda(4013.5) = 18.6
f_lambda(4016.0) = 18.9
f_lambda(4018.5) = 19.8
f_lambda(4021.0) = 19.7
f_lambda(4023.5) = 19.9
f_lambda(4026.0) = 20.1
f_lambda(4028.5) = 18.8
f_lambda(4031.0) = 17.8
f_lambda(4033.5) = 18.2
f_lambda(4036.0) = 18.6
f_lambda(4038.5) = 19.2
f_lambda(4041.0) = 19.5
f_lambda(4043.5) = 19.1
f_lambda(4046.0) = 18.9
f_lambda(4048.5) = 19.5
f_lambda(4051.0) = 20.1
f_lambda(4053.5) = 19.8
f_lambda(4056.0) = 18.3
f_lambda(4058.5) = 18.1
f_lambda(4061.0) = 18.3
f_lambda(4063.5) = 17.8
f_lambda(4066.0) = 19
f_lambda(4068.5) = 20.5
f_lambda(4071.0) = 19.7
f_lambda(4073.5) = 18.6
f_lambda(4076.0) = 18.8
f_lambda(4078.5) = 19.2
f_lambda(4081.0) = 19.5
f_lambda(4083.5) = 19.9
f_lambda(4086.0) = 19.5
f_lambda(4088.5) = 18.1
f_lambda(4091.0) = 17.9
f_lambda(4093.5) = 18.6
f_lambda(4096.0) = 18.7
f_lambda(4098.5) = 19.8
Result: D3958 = 1.2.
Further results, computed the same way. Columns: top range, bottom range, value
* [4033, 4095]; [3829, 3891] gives 1.32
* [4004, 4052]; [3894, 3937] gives 1.25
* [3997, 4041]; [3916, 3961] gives 1.24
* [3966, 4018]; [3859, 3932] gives 1.08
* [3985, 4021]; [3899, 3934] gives 1.22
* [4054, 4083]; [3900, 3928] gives 1.22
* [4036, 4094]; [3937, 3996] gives 1.20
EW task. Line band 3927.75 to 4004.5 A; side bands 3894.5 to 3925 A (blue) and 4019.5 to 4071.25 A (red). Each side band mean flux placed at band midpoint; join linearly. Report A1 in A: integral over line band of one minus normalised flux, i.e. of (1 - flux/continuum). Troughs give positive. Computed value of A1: 5.7 A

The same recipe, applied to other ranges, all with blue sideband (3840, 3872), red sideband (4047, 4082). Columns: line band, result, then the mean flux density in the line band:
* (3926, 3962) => 3.7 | 16.2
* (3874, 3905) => 1.9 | 16.5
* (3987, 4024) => -1.2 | 19.2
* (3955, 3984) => 4.4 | 15.5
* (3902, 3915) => 0.0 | 17.7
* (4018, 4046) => -0.5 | 19.1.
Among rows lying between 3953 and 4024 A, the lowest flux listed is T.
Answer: 13.6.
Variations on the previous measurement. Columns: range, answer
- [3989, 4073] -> 17.3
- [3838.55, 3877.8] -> 11.5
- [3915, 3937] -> 11.8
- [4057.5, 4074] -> 17.8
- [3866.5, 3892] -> 14.5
